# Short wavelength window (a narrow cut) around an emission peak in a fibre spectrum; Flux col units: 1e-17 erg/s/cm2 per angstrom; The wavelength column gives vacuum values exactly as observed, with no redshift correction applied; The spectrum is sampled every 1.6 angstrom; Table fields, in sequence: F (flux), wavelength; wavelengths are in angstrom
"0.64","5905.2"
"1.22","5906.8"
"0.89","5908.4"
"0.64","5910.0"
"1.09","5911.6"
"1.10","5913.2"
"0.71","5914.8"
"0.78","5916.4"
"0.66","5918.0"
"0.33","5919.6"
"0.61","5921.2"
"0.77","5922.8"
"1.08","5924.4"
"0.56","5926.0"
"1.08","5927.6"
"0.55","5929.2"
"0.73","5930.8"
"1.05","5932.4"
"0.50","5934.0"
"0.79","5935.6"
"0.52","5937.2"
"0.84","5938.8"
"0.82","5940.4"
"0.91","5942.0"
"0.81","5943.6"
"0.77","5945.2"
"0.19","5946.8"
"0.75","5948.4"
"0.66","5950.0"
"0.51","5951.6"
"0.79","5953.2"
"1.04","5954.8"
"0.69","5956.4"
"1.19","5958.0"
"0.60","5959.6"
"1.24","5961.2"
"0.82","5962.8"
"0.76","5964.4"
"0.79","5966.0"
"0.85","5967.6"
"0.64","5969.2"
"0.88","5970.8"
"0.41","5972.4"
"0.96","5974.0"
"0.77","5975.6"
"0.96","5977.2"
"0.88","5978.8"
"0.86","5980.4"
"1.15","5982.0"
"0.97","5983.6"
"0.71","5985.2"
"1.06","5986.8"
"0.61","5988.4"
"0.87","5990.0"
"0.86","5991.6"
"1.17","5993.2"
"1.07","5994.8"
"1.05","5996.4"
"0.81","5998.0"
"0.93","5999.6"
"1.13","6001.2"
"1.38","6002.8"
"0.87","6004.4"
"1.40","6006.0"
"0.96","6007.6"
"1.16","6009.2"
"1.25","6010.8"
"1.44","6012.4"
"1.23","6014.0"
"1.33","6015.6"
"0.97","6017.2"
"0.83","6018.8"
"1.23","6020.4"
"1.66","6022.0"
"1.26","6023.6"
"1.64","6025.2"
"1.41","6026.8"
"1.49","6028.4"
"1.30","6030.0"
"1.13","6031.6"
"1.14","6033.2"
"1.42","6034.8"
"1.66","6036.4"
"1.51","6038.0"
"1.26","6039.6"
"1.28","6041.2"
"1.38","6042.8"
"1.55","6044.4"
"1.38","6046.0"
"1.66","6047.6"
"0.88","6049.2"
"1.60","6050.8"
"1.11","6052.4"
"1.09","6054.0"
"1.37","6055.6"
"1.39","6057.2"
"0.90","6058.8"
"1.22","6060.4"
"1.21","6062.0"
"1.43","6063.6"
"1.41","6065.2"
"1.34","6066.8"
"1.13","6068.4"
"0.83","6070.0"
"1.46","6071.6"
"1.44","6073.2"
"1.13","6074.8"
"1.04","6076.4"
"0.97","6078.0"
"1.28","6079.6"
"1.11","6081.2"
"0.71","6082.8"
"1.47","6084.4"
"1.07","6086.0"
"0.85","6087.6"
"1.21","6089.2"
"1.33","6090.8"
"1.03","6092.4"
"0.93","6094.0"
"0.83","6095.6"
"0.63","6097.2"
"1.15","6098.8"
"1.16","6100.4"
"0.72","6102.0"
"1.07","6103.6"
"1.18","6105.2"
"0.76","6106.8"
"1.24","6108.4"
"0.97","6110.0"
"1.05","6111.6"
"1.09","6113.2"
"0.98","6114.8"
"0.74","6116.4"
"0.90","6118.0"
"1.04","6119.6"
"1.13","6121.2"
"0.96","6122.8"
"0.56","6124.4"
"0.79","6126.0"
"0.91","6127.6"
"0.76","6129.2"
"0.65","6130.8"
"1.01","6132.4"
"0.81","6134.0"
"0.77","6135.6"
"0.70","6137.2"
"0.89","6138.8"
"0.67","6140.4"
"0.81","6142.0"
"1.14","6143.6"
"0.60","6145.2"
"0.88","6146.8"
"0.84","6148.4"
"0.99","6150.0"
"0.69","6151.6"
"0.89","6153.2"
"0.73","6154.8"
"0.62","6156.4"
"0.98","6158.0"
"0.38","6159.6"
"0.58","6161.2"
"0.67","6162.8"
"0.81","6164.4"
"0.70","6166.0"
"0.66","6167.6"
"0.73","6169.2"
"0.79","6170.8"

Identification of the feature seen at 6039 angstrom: Mg II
